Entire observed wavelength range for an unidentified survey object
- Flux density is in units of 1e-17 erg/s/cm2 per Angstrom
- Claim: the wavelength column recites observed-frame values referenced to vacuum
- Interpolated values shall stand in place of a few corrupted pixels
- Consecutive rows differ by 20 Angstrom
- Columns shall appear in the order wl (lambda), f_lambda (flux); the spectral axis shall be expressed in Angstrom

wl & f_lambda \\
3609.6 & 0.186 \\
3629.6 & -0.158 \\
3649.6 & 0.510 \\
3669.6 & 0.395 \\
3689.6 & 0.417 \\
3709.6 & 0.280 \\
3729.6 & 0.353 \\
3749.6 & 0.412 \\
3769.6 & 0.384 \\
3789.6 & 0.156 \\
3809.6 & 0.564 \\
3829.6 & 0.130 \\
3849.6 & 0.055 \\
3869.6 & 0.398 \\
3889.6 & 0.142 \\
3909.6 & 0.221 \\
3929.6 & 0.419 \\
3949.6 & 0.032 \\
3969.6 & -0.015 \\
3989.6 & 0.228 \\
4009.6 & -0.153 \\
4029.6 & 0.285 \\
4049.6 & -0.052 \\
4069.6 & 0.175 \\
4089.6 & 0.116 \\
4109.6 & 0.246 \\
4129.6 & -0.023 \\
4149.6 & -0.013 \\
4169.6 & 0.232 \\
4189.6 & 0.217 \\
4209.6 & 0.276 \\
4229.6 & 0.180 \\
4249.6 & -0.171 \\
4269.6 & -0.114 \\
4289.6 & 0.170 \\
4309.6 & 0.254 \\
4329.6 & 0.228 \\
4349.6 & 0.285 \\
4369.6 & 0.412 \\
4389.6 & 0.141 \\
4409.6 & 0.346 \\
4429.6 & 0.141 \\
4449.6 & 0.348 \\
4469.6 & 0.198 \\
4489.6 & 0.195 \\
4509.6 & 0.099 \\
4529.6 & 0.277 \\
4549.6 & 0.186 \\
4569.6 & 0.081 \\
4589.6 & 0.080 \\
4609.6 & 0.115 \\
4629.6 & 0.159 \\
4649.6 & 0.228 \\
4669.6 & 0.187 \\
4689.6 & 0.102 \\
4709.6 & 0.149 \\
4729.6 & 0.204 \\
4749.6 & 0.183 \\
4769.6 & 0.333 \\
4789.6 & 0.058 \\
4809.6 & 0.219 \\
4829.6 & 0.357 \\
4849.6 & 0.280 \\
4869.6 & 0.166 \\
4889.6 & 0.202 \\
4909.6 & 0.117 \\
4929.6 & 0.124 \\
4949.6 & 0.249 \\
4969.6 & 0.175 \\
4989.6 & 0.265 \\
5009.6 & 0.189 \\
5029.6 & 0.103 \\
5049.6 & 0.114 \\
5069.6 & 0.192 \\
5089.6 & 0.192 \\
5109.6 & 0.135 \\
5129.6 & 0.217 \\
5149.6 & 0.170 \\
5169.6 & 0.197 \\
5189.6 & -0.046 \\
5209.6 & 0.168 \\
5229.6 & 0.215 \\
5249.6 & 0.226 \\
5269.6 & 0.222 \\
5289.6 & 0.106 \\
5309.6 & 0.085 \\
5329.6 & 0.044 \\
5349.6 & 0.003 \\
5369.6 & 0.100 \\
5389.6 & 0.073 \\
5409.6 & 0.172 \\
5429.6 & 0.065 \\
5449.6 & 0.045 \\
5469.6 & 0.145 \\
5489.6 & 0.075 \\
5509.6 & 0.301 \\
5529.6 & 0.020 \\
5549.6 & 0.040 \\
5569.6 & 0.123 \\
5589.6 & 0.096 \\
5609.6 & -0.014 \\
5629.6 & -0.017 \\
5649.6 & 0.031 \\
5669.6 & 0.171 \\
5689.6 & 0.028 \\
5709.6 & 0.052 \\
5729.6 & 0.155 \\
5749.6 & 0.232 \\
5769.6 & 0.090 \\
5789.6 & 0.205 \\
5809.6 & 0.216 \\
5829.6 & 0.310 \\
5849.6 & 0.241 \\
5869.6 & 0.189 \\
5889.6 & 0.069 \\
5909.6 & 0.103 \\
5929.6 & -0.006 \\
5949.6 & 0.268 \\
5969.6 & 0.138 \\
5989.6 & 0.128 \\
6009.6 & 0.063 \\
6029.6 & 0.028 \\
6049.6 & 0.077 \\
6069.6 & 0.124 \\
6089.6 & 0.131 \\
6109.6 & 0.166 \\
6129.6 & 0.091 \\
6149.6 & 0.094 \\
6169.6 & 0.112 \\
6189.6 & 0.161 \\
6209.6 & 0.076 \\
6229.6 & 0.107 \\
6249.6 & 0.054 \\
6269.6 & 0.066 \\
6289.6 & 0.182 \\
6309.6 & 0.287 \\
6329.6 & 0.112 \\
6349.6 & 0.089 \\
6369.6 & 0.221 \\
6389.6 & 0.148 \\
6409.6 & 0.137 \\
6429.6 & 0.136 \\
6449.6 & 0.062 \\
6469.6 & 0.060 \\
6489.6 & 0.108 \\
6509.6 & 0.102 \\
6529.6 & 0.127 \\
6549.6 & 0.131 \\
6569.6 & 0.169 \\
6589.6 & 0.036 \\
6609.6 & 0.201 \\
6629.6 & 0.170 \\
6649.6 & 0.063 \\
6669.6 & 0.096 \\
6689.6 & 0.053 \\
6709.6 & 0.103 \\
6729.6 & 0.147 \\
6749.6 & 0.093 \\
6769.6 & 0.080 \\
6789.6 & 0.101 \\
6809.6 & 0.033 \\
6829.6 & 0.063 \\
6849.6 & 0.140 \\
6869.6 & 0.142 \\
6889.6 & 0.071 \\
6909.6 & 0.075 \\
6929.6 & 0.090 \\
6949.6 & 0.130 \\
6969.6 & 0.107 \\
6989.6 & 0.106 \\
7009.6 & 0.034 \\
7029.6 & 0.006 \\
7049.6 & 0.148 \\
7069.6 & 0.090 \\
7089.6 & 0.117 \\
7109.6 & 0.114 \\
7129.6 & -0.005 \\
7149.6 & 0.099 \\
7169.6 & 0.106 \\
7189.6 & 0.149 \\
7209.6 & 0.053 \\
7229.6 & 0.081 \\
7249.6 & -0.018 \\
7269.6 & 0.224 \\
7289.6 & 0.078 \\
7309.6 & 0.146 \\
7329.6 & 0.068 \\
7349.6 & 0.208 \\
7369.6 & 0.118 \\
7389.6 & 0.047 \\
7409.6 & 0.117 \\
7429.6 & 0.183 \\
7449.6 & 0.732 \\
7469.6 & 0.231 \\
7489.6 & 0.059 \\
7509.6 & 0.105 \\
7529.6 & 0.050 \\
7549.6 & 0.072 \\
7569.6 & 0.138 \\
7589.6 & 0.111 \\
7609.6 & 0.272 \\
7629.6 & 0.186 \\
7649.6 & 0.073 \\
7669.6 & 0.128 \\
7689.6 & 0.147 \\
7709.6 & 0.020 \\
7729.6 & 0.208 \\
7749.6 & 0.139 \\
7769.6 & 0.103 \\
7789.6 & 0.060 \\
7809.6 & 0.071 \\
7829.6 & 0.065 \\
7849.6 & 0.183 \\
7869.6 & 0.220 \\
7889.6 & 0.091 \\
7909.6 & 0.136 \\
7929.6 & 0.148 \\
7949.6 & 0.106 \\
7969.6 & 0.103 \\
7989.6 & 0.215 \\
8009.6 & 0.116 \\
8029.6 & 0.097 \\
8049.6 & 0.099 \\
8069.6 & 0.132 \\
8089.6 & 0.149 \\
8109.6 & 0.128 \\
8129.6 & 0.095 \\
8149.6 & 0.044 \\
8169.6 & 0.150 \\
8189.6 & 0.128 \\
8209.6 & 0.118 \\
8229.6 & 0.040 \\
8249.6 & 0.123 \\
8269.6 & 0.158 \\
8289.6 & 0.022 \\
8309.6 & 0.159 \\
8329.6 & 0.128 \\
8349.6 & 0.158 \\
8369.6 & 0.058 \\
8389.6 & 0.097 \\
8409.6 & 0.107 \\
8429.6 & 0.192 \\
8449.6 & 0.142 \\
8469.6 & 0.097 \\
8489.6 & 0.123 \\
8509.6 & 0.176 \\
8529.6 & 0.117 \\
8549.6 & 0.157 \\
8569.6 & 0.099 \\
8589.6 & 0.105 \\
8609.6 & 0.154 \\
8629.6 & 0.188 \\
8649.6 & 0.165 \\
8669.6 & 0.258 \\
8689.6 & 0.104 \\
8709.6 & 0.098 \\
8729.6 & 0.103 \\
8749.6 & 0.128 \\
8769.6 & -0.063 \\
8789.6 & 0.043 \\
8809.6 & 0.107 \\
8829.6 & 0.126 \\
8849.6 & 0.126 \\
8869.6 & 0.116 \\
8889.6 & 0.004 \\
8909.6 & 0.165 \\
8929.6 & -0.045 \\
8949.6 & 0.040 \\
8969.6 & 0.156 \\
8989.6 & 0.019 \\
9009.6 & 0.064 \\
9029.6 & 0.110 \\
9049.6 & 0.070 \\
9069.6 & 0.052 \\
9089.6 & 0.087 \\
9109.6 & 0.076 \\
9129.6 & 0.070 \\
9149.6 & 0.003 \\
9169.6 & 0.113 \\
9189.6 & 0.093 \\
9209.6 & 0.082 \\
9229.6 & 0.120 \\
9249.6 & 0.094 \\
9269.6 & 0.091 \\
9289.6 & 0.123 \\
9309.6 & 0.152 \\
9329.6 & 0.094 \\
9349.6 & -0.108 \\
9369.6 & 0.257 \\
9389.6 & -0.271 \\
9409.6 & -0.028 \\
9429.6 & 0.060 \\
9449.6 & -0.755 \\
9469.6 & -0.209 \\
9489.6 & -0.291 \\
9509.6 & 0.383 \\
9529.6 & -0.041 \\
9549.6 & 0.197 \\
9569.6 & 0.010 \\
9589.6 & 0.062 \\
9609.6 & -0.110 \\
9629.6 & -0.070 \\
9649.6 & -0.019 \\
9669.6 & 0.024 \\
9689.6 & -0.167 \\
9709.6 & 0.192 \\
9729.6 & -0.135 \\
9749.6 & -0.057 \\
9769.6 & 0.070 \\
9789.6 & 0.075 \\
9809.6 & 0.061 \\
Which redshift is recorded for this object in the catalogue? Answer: 0.996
